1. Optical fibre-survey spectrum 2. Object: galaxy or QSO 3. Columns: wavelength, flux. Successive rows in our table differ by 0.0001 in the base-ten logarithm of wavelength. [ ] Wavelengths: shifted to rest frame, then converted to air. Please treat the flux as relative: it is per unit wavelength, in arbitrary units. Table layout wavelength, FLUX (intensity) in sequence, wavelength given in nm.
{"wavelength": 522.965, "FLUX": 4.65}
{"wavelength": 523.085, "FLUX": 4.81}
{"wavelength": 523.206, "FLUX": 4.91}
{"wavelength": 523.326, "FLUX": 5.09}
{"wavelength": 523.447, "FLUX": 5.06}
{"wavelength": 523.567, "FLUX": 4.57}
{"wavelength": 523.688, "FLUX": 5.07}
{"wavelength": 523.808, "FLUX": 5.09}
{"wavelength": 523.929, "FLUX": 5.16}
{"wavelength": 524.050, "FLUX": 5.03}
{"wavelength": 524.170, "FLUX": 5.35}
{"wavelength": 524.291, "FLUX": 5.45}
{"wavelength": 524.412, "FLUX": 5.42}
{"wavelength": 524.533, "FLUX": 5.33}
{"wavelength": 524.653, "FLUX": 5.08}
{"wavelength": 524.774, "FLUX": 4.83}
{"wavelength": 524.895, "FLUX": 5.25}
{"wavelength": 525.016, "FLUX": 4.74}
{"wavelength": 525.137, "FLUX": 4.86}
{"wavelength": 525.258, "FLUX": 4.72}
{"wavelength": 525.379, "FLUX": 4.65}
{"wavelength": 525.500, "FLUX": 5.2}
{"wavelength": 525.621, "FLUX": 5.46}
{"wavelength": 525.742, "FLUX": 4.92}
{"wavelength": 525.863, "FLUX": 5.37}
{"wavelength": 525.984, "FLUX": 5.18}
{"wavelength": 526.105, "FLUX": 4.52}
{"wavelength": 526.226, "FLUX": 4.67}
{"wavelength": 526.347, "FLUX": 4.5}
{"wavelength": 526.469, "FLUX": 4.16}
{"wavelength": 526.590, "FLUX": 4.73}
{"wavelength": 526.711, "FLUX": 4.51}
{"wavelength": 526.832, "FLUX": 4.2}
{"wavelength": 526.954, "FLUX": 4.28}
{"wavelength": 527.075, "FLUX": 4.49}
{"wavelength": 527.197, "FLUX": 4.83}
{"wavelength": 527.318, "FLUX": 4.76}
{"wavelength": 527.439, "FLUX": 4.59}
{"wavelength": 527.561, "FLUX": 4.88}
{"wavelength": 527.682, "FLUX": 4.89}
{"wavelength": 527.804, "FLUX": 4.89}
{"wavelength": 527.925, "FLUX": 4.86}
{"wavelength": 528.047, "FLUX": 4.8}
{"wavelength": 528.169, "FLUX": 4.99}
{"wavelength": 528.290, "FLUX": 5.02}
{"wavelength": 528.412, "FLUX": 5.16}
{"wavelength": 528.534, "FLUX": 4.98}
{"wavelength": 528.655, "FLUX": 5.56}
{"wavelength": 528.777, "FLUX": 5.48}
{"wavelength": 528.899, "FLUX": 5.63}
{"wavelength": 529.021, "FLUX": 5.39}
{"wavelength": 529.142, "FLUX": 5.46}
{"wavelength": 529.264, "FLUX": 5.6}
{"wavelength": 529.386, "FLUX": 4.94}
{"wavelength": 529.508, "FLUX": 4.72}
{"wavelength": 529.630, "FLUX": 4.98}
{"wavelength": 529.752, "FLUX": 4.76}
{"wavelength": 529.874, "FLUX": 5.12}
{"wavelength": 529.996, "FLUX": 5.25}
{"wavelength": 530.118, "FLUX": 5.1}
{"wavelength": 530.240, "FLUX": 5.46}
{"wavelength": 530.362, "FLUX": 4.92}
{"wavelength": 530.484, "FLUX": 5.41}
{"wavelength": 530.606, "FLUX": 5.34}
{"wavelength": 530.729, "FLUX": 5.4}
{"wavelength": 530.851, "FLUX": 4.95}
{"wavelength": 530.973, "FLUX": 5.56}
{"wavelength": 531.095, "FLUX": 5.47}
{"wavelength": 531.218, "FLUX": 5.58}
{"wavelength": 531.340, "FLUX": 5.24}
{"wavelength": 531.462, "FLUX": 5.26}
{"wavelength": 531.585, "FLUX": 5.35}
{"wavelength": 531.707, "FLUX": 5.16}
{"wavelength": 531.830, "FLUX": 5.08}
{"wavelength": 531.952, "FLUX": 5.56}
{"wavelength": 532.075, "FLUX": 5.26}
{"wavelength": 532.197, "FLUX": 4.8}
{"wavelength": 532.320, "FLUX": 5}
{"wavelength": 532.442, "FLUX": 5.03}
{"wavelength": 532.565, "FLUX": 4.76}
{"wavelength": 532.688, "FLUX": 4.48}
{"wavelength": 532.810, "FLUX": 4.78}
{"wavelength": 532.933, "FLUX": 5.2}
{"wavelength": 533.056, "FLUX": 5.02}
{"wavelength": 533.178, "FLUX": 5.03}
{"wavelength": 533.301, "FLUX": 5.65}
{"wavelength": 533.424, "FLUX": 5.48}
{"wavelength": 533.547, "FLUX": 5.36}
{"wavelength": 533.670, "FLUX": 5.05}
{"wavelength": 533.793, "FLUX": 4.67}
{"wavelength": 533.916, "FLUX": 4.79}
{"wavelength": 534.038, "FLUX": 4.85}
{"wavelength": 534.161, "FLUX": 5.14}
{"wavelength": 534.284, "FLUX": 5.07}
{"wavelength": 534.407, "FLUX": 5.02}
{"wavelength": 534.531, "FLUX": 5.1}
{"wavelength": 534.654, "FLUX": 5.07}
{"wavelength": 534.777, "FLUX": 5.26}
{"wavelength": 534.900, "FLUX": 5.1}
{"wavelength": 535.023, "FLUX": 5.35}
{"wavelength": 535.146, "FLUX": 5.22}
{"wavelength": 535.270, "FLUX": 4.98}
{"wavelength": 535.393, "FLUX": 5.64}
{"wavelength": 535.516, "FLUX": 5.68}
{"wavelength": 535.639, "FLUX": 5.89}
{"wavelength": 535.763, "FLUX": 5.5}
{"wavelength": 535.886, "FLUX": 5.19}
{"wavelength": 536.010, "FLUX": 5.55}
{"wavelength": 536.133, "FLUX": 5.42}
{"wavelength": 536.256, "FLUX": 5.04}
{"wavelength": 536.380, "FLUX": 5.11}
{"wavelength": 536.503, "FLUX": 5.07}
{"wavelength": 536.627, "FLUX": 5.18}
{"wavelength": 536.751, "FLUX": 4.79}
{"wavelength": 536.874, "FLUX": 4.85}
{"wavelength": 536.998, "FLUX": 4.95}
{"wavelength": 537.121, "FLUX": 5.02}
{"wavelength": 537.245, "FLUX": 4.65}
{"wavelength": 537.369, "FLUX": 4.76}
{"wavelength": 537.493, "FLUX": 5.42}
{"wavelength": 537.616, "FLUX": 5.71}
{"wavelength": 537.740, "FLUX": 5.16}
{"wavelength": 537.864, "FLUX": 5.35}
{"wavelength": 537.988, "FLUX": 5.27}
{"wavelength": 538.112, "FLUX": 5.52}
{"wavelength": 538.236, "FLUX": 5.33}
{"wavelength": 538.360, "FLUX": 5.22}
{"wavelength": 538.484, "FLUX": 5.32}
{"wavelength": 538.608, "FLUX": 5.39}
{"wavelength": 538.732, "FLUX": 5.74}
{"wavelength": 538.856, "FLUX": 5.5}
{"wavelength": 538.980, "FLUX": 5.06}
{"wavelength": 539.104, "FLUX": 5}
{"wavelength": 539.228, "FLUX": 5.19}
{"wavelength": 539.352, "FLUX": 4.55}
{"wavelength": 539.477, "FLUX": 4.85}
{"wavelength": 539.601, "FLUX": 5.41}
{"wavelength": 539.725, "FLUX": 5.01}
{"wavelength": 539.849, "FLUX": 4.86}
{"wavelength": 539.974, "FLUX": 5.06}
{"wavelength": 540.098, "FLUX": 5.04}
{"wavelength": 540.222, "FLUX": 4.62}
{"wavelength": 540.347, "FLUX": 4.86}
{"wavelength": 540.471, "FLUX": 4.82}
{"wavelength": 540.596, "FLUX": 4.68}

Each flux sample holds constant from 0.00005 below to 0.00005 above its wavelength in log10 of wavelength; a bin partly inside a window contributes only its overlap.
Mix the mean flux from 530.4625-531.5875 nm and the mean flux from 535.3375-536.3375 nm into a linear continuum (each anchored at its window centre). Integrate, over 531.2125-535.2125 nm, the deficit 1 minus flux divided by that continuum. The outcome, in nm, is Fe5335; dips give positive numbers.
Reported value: 0.224 nm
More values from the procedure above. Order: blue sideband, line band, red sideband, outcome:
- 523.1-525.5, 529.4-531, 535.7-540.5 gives -0.018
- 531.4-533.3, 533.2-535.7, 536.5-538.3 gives -0.058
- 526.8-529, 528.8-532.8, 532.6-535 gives -0.157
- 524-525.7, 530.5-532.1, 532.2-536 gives -0.062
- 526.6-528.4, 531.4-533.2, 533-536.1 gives 0.006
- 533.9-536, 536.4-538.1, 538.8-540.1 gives 0.013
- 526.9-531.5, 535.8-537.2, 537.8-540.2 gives 0.015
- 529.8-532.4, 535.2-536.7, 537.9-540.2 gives -0.042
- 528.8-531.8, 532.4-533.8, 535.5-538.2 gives 0.049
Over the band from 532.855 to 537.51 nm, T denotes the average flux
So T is 5.16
